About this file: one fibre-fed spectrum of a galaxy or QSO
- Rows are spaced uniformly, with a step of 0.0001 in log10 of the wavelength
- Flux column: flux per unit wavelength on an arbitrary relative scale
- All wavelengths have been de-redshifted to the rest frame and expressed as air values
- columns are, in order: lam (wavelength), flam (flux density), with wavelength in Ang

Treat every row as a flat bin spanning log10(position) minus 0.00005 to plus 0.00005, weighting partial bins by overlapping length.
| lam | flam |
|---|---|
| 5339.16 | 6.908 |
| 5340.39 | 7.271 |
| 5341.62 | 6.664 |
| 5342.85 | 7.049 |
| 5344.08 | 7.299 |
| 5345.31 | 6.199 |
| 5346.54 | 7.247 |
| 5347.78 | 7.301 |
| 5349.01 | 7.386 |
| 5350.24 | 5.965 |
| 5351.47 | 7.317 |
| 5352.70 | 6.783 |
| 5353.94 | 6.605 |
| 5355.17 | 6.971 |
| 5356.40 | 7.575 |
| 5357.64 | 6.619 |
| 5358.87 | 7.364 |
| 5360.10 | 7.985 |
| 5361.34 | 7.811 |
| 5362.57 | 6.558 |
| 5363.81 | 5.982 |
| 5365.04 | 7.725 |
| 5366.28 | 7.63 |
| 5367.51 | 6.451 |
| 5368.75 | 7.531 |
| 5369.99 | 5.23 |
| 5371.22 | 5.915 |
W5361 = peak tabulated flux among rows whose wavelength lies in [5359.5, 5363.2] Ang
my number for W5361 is 7.985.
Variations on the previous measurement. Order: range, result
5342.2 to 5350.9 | 7.386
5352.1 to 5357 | 7.575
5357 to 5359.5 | 7.364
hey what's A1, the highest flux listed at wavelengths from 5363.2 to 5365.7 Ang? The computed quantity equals 7.725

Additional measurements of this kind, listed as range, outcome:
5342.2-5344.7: 7.299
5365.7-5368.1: 7.63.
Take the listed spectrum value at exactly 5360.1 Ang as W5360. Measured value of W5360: 7.985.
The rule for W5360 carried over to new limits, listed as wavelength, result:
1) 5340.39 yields 7.271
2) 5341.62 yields 6.664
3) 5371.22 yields 5.915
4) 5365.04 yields 7.725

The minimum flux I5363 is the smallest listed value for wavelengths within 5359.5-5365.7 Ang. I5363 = 5.982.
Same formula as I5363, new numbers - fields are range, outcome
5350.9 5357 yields 6.605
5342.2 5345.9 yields 6.199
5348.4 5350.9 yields 5.965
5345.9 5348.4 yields 7.247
